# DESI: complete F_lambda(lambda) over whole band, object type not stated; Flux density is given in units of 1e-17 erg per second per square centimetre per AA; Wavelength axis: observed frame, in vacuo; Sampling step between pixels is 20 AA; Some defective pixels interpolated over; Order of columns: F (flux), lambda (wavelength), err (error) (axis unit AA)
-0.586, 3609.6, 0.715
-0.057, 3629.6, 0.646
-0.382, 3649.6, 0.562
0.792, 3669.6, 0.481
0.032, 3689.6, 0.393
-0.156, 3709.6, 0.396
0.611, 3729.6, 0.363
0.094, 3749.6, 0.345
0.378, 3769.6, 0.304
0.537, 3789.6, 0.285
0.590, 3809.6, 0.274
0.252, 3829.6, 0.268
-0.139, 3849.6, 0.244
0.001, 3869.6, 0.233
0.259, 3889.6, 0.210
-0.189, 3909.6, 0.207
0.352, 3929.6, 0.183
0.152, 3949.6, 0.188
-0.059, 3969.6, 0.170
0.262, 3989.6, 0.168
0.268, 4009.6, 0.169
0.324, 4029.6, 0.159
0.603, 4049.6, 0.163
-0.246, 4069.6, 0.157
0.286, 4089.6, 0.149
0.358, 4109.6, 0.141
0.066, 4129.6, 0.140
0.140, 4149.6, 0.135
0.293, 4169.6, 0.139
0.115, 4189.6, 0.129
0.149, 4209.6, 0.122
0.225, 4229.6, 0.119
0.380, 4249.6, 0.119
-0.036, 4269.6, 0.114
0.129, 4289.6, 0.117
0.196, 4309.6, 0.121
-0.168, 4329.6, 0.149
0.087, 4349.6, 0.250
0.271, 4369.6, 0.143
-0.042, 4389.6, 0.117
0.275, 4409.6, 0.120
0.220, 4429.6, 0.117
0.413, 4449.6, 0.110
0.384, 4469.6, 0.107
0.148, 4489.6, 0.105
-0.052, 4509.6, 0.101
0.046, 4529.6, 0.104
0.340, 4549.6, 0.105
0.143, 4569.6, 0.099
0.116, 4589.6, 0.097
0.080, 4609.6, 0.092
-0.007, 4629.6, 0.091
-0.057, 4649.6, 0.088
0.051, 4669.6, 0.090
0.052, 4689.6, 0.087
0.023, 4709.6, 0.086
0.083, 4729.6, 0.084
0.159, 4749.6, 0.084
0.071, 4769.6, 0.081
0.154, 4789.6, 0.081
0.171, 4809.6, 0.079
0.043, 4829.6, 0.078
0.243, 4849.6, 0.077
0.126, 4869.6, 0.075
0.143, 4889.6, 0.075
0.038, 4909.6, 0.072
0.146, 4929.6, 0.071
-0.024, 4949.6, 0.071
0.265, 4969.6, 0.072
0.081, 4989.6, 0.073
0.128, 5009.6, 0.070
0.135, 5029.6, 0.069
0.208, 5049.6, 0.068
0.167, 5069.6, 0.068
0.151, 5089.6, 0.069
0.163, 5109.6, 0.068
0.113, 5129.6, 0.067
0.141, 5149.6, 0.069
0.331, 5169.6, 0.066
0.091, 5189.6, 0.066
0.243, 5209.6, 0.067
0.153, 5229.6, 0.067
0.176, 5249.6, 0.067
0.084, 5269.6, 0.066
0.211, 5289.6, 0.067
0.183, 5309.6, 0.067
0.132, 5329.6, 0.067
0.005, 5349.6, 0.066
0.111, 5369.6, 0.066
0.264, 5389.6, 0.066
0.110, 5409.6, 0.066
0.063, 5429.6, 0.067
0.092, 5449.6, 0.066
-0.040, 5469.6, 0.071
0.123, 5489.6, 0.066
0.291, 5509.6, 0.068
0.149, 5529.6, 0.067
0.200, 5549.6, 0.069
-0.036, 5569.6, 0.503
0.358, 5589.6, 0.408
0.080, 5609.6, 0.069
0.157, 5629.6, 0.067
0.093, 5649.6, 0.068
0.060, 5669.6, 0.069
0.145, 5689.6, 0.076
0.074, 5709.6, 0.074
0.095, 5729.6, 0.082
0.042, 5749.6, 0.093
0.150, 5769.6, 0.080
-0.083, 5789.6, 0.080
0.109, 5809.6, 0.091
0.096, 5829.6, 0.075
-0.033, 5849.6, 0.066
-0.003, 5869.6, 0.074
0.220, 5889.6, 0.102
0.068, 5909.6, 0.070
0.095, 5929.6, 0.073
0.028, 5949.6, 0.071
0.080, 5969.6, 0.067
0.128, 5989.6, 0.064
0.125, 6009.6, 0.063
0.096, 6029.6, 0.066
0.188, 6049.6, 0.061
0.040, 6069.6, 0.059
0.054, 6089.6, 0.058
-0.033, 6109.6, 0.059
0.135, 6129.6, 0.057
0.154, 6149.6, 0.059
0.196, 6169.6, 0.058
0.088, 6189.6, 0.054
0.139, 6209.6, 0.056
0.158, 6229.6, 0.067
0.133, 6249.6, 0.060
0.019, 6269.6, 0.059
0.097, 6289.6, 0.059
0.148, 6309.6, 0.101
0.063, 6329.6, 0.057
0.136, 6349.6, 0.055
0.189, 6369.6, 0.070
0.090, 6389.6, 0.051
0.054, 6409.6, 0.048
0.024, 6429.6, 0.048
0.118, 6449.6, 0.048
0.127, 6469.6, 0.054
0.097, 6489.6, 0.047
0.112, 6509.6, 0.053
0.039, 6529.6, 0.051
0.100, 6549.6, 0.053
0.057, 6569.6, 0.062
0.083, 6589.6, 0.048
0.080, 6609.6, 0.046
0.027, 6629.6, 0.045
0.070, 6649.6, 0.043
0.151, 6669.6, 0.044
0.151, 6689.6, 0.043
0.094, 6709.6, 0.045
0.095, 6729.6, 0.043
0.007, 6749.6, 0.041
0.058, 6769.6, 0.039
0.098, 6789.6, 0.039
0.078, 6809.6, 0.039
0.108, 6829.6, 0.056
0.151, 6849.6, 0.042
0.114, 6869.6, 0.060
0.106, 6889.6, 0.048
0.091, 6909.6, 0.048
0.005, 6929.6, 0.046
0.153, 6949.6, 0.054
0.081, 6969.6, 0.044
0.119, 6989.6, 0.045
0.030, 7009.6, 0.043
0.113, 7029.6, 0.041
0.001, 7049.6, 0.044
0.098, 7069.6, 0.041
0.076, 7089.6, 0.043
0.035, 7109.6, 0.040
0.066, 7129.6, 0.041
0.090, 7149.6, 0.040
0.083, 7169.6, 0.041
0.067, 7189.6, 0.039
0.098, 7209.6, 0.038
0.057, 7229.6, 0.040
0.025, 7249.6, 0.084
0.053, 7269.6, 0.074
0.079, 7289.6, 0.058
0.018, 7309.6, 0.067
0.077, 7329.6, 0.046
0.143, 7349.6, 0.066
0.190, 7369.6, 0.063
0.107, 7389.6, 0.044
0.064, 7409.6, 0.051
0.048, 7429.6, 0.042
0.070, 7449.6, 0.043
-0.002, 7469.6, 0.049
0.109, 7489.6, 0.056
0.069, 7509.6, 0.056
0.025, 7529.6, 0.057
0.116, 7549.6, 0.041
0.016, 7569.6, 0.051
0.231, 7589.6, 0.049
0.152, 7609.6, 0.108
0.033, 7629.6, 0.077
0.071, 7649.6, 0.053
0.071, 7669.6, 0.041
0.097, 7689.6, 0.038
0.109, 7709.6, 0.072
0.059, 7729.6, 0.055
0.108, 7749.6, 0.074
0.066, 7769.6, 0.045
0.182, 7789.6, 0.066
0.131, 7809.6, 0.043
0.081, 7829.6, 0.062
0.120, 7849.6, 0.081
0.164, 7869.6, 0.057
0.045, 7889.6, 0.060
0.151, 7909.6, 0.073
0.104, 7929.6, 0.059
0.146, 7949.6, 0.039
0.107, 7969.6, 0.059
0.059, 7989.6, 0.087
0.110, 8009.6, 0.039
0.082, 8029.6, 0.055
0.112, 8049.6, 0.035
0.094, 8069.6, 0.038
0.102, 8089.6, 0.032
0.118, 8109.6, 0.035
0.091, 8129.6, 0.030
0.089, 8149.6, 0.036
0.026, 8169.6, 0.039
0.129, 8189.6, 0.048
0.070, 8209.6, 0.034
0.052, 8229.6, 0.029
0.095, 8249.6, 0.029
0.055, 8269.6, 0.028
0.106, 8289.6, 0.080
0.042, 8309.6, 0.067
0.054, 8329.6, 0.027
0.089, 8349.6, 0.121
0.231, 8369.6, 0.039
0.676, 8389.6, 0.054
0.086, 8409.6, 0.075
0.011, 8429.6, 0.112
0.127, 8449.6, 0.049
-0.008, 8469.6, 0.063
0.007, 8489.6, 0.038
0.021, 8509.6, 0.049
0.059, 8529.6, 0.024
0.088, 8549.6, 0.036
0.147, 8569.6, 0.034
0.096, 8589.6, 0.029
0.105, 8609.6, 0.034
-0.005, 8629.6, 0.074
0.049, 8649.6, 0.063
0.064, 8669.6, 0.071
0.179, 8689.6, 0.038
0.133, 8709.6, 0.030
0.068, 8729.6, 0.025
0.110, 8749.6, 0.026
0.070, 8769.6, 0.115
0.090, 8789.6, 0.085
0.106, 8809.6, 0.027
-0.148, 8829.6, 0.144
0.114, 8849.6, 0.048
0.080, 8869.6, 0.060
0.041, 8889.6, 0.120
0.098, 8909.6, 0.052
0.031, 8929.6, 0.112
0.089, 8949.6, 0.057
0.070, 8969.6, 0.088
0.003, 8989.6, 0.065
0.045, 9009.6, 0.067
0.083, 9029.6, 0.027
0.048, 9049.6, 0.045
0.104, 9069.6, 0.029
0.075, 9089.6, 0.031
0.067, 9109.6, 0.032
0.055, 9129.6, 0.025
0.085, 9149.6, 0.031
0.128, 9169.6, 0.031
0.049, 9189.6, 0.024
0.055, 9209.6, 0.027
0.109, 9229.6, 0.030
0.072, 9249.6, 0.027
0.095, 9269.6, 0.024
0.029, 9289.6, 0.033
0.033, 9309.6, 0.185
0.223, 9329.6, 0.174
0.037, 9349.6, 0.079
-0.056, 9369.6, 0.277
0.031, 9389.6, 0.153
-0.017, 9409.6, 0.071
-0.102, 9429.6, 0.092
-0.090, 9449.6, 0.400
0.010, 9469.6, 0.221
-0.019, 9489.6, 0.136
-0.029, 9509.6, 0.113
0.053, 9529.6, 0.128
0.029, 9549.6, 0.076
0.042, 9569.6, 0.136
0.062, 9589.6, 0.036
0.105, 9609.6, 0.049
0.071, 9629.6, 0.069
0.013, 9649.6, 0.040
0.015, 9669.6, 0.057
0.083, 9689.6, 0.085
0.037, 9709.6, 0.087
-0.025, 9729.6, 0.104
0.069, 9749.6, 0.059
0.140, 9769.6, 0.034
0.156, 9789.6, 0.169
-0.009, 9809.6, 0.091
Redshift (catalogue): 1.25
